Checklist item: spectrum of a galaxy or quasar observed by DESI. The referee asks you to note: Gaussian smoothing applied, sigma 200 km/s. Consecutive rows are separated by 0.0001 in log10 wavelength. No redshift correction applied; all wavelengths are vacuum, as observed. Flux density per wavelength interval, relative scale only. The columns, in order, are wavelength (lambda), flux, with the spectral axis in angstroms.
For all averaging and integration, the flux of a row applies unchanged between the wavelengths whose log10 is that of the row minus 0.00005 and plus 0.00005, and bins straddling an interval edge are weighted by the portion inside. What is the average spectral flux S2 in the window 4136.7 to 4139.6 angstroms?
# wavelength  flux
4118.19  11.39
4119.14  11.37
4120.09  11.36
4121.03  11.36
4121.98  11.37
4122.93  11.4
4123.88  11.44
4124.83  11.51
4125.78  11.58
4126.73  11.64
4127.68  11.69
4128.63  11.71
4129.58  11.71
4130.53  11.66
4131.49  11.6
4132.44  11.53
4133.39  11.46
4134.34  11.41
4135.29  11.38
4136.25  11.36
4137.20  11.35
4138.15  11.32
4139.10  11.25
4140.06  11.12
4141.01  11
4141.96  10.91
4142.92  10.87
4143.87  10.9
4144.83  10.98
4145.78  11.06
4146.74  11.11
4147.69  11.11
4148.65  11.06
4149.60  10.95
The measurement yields 11.3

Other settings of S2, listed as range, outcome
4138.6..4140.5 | 11.2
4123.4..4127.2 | 11.5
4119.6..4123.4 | 11.4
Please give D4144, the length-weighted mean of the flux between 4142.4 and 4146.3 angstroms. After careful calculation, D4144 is 10.9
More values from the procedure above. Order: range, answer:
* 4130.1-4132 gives 11.6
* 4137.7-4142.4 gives 11.1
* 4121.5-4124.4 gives 11.4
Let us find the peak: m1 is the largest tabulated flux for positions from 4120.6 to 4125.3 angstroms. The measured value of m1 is 11.51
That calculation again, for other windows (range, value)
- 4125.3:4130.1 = 11.71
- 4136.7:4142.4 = 11.35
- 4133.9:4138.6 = 11.41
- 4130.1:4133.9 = 11.66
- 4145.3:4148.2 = 11.11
